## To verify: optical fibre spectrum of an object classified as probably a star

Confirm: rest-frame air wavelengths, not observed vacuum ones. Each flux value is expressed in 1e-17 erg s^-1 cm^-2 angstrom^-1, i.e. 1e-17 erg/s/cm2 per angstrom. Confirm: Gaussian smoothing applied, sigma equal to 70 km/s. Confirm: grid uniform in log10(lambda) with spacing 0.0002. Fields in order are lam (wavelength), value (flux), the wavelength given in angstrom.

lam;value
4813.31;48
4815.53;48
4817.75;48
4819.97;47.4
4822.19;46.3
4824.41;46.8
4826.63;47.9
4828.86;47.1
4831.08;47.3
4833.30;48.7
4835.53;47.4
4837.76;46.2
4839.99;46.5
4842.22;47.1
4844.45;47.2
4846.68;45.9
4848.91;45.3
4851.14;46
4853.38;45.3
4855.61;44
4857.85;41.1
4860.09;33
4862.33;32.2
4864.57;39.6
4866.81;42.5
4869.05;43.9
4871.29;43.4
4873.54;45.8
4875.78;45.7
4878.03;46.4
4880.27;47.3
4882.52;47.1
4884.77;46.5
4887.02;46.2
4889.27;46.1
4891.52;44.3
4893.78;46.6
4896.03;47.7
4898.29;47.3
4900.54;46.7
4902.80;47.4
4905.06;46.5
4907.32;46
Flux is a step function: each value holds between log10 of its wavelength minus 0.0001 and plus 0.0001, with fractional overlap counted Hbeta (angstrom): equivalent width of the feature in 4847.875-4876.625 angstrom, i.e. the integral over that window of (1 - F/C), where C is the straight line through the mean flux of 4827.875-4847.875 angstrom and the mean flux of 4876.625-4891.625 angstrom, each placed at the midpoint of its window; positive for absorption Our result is 2.8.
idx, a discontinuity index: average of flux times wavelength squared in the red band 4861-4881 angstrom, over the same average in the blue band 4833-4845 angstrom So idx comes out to 0.92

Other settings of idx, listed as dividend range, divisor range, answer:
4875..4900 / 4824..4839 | 1.00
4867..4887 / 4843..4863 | 1.08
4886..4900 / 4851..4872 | 1.15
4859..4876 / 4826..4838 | 0.87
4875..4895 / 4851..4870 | 1.15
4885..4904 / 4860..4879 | 1.12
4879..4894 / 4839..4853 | 1.02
